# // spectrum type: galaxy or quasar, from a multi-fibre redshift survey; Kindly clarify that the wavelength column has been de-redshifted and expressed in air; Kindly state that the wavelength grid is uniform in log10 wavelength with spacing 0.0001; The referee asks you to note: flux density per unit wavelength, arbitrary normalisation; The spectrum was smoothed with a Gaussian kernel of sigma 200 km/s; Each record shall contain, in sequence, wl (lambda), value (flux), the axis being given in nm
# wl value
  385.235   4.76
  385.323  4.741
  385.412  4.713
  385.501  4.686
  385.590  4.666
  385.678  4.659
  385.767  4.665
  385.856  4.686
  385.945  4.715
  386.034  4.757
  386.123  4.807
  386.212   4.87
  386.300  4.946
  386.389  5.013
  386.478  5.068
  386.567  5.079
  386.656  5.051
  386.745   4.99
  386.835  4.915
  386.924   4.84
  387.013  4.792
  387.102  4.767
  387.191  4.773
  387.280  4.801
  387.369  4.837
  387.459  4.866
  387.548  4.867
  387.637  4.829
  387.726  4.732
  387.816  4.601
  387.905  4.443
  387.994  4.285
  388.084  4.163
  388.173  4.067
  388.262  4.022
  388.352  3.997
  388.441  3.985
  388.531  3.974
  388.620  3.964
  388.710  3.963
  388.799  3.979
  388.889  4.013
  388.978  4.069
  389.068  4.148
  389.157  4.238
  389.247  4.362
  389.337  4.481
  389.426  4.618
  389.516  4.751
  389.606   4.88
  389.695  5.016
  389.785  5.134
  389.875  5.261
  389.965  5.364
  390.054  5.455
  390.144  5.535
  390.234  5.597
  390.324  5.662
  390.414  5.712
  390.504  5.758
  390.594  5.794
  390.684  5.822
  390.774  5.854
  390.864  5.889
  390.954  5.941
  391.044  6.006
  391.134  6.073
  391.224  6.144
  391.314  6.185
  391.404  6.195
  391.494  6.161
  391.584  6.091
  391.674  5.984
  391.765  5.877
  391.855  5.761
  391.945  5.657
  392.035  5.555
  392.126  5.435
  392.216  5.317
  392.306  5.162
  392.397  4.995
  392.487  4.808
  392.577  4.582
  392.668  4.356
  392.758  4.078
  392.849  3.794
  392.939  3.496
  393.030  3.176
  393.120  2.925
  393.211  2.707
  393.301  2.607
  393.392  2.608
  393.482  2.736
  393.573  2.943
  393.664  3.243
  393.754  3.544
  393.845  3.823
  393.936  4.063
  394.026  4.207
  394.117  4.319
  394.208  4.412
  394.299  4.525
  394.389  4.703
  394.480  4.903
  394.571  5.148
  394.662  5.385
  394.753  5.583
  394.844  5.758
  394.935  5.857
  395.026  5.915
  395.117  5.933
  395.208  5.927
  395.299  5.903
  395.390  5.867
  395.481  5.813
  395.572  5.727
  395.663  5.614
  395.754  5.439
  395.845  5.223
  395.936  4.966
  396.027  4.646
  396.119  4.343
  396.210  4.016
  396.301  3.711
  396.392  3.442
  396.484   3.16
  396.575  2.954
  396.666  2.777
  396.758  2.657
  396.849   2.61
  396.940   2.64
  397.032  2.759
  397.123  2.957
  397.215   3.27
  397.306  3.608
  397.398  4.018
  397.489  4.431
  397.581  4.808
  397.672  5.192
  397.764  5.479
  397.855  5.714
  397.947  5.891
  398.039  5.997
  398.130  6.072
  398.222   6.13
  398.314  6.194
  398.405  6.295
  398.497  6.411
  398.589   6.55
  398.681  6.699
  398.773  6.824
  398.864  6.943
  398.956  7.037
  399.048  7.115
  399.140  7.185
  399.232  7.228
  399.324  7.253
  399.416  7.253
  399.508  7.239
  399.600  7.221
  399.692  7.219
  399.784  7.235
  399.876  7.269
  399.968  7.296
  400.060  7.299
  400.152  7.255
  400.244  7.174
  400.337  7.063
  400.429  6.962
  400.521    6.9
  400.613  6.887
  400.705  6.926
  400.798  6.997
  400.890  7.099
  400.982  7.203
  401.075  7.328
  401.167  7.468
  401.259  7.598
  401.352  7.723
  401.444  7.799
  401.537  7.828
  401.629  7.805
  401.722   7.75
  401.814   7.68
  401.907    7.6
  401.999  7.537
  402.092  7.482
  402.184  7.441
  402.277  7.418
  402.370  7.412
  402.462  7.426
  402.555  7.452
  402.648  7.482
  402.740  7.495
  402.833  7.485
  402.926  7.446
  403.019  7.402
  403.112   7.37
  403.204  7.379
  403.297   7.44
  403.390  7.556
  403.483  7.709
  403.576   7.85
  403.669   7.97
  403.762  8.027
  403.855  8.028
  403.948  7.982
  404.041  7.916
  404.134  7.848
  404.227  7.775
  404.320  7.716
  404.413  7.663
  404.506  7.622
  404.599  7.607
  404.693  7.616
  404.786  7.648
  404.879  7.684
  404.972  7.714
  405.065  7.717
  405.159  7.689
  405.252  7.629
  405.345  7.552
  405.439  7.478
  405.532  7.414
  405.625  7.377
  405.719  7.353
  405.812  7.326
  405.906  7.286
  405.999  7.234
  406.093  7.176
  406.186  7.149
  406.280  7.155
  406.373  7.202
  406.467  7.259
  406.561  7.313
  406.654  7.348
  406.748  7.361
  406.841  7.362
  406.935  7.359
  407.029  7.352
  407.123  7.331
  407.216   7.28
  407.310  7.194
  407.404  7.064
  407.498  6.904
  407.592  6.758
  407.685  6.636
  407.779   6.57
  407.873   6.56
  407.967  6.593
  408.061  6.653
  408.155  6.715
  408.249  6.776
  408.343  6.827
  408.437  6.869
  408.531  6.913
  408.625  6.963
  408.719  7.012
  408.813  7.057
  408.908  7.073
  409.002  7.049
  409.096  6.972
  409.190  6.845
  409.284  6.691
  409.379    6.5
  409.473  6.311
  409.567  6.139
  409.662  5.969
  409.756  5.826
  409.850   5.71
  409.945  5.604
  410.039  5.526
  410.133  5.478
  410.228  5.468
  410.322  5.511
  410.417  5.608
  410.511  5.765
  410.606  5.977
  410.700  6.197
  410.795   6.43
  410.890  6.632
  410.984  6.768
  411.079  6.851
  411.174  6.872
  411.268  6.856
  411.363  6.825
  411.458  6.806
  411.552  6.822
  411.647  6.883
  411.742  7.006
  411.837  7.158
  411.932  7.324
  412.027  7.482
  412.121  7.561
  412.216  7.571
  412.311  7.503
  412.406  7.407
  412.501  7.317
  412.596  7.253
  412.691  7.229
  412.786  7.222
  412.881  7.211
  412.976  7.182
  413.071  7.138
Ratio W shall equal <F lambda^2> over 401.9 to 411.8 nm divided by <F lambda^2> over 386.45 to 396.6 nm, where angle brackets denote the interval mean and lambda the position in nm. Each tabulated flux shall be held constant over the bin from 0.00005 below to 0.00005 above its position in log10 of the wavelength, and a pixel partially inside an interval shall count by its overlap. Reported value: 1.6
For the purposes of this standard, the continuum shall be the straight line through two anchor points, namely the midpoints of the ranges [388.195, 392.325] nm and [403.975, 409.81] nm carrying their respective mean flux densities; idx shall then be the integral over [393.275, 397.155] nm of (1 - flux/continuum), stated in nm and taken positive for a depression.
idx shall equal 0.97 nm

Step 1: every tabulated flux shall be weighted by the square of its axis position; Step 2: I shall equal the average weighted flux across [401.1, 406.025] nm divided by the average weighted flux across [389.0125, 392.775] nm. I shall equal 1.5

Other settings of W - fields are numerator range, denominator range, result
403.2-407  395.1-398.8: 1.63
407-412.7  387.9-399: 1.50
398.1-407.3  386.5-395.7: 1.61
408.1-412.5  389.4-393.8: 1.47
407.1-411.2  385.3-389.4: 1.59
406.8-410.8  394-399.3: 1.36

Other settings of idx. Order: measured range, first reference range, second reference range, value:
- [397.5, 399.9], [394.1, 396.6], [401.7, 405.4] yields -0.17 nm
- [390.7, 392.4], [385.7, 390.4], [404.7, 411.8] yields -0.26 nm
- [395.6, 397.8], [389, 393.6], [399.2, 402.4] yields 0.82 nm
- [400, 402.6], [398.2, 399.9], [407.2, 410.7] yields -0.22 nm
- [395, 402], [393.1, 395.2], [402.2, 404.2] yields -0.03 nm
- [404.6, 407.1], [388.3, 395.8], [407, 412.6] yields -0.45 nm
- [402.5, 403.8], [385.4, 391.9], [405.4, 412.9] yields -0.26 nm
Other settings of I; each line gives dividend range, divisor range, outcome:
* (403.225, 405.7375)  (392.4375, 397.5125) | 1.92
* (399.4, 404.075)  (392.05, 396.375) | 1.70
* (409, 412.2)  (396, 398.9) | 1.48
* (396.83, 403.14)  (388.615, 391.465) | 1.34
